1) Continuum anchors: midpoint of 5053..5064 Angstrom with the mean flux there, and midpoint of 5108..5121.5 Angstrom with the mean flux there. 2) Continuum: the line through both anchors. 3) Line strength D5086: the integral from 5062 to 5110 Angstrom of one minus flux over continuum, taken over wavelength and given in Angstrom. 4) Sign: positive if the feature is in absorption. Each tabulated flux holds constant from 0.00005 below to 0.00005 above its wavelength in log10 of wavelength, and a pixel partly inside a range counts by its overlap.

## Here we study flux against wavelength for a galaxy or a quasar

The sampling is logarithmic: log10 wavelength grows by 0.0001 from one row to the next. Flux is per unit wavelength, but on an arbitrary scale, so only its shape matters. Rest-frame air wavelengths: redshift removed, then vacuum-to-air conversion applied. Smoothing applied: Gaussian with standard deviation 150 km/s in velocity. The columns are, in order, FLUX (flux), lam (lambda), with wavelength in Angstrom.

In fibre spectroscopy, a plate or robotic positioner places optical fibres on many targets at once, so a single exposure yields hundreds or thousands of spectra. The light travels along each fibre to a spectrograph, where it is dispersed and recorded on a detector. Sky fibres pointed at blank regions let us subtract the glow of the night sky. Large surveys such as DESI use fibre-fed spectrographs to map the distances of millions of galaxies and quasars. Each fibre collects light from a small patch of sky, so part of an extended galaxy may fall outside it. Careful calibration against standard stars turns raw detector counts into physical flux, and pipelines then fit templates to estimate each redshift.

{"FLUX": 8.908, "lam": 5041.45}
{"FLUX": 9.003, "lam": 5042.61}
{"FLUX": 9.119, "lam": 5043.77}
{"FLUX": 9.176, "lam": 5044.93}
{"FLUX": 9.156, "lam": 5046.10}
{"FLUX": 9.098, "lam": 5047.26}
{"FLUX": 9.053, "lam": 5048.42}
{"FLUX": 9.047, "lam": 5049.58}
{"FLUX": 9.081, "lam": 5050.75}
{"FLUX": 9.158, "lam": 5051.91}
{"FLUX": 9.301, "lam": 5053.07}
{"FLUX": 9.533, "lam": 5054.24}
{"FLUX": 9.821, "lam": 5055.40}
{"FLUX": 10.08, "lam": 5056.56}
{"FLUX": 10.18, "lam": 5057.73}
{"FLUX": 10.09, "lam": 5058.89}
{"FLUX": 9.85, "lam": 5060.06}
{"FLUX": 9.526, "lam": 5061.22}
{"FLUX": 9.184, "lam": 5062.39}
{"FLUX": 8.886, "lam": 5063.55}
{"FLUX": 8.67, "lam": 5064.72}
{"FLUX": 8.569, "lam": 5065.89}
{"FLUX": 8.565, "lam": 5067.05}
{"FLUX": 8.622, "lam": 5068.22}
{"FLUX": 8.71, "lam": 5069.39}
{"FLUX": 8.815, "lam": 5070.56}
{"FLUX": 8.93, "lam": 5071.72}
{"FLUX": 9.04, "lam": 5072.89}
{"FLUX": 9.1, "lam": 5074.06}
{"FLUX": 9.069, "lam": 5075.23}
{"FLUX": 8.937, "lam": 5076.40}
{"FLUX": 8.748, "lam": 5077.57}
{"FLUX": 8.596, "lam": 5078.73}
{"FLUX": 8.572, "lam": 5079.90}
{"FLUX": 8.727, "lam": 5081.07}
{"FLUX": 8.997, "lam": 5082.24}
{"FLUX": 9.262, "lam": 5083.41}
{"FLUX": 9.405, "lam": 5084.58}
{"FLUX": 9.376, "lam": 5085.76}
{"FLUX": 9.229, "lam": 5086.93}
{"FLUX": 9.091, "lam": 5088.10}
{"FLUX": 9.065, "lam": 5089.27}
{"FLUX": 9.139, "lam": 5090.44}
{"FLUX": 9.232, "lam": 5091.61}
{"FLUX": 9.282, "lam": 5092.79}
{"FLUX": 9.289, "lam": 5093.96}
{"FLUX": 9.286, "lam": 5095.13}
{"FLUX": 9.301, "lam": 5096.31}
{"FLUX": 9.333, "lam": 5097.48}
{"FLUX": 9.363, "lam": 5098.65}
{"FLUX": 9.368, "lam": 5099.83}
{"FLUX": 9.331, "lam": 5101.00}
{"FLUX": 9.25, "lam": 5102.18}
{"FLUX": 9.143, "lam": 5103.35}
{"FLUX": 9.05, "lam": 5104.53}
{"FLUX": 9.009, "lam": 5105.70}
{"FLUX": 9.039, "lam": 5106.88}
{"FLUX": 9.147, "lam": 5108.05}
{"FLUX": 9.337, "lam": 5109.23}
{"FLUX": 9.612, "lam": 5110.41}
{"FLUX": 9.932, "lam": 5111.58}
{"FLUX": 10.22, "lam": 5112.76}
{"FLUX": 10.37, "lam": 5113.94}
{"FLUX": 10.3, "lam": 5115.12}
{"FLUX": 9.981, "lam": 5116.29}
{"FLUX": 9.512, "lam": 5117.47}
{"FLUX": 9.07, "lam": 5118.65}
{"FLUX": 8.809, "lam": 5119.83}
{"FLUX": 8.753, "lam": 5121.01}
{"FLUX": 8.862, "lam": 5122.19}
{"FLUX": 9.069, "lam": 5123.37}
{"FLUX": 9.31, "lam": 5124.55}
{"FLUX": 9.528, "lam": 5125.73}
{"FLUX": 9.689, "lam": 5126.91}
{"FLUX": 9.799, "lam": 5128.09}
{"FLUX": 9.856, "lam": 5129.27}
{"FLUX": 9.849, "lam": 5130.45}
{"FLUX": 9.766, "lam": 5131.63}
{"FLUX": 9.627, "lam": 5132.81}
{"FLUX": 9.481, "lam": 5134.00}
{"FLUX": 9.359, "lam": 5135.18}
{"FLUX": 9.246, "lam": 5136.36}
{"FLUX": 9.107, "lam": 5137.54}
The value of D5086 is 2.9 Angstrom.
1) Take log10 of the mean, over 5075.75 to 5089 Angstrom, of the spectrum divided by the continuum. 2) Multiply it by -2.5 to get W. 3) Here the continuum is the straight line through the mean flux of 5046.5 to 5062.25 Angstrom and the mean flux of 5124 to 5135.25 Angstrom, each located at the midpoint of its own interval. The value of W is 0.07 mag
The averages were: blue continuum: 9.51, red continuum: 9.64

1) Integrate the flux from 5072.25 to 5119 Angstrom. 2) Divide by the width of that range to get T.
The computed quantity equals 9.28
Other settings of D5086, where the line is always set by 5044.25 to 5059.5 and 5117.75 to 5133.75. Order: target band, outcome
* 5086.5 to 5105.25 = 0.3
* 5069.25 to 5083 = 0.8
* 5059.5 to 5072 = 0.7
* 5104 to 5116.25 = -0.3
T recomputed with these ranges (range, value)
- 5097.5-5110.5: 9.23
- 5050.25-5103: 9.18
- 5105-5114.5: 9.58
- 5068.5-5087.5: 8.96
